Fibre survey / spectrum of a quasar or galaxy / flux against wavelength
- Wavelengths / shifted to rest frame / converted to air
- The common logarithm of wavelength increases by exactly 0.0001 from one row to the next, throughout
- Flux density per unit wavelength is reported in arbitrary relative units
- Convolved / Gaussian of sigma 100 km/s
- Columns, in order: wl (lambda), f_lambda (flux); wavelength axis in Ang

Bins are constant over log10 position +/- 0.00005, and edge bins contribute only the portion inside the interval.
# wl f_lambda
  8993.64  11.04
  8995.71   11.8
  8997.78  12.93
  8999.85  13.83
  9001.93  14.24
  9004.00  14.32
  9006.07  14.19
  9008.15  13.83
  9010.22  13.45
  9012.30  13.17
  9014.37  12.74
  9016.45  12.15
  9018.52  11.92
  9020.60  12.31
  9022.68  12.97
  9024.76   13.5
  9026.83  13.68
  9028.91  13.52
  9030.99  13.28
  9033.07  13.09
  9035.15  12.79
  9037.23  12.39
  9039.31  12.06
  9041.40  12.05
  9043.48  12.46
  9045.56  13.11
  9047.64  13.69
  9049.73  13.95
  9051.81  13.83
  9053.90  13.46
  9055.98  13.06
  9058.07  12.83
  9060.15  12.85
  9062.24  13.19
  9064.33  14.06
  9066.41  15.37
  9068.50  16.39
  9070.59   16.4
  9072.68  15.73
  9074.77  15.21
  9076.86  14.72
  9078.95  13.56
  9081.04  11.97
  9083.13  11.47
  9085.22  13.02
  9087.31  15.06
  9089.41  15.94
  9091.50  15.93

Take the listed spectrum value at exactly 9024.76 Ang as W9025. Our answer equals 13.5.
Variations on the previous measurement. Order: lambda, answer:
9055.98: 13.06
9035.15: 12.79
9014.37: 12.74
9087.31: 15.06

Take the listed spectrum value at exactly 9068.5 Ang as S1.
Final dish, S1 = 16.39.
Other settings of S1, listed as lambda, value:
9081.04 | 11.97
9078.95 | 13.56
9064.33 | 14.06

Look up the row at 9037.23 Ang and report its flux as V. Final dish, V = 12.39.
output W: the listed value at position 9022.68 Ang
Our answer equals 12.97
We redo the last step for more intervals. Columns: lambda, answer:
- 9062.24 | 13.19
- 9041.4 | 12.05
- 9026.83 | 13.68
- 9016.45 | 12.15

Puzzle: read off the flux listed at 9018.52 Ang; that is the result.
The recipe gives 11.92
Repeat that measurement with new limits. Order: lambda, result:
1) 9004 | 14.32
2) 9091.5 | 15.93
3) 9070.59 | 16.4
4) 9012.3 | 13.17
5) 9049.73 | 13.95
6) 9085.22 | 13.02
